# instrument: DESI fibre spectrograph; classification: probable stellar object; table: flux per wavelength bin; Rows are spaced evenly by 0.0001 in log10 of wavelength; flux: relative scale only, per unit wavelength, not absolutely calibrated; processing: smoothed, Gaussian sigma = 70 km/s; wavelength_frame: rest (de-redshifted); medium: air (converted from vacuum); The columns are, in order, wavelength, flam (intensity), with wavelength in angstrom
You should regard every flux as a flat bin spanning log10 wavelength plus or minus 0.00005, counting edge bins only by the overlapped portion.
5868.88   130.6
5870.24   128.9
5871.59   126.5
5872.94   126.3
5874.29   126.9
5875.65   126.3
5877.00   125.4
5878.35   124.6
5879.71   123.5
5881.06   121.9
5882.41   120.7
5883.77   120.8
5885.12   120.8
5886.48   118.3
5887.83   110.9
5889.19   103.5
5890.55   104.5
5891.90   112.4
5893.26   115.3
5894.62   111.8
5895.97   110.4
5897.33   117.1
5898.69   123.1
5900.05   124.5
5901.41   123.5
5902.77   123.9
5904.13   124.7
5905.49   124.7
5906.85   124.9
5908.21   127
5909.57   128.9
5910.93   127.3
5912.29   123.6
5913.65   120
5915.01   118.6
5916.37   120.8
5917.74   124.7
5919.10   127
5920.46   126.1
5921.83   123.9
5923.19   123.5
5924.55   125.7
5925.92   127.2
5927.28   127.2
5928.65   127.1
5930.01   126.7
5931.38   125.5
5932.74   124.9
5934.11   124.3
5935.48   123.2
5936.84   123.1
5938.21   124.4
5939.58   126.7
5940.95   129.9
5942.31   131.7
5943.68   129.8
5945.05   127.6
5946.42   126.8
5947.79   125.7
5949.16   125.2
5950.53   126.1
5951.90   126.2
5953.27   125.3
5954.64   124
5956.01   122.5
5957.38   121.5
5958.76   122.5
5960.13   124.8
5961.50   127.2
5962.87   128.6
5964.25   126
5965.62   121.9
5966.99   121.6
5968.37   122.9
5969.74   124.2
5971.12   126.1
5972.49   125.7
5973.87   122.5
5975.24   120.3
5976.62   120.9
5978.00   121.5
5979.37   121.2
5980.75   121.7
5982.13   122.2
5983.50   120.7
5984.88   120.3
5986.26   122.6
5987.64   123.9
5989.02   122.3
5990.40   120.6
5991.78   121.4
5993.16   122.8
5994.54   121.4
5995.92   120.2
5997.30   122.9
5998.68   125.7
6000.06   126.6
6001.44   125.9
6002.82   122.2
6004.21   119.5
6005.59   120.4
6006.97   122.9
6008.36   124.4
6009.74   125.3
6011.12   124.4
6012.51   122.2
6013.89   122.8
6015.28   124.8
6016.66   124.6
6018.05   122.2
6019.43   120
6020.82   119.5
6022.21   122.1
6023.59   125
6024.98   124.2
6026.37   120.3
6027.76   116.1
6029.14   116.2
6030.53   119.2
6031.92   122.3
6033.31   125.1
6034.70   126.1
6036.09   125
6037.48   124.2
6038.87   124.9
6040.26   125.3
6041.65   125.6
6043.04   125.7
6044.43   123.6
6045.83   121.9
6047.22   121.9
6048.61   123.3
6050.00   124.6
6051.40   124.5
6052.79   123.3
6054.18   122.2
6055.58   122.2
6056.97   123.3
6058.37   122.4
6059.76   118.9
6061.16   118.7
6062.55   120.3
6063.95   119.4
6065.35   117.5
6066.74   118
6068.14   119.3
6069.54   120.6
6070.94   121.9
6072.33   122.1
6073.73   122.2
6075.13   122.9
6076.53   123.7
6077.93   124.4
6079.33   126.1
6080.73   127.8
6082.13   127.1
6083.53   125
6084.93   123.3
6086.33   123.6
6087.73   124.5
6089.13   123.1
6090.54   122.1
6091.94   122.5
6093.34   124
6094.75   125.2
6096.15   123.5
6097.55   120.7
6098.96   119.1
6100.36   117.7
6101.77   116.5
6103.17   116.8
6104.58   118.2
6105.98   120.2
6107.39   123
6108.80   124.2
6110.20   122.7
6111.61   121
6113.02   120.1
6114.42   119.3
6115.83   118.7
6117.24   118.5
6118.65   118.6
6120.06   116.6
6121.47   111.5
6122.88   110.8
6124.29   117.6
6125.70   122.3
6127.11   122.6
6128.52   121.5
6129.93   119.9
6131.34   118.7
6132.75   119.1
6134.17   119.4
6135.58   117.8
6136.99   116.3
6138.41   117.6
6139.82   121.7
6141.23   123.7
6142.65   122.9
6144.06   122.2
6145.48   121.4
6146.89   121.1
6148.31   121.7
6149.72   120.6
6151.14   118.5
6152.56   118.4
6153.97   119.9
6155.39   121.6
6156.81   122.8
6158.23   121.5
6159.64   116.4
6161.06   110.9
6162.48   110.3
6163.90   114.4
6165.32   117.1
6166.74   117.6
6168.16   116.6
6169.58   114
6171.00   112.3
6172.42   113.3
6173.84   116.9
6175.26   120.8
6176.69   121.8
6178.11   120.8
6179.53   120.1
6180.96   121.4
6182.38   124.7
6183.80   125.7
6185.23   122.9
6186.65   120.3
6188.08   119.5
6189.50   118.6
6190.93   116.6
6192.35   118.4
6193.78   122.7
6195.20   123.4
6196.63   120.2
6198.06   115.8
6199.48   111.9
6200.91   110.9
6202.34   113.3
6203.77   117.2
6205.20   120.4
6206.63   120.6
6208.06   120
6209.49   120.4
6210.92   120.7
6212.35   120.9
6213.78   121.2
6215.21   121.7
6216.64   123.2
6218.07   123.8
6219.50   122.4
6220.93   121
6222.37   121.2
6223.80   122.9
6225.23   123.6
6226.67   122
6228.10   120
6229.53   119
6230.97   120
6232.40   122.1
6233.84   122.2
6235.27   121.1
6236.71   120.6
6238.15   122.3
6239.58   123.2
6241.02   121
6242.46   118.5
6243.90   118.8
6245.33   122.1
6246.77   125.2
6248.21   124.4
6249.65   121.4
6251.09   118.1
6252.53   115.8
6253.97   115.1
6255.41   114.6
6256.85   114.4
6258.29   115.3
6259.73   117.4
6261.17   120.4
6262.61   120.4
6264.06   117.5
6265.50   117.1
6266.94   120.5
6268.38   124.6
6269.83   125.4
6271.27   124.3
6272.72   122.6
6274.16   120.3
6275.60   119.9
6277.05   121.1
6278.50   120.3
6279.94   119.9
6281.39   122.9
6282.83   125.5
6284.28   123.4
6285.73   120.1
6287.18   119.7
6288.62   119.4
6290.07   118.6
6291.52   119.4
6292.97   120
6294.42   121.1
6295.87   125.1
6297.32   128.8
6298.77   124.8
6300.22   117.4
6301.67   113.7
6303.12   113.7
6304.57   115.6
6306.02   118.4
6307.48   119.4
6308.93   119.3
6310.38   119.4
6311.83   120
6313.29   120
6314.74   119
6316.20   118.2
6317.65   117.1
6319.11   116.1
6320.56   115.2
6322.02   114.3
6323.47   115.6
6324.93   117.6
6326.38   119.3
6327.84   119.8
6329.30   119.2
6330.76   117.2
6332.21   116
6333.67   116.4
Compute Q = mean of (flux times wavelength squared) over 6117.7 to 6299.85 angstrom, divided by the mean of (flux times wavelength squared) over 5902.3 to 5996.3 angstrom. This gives 1.1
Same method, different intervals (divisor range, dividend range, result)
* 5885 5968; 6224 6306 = 1.09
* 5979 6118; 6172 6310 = 1.05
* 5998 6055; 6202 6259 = 1.05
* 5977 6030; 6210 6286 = 1.07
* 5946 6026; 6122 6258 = 1.04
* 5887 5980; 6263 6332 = 1.09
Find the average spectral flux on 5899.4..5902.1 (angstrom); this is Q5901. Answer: 124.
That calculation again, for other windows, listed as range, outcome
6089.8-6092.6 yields 122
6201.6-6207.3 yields 118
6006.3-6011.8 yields 124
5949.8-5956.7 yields 125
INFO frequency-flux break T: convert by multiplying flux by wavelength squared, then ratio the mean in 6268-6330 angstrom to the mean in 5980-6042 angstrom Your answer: 1.1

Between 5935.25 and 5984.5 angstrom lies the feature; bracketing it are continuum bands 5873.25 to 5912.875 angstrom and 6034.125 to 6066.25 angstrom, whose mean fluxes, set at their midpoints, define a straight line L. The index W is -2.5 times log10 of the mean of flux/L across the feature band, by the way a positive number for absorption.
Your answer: -0.03 mag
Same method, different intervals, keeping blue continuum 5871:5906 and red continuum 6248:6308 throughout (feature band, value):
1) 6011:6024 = -0.03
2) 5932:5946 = -0.06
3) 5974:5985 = -0.01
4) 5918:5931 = -0.06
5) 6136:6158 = -0.01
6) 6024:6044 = -0.03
